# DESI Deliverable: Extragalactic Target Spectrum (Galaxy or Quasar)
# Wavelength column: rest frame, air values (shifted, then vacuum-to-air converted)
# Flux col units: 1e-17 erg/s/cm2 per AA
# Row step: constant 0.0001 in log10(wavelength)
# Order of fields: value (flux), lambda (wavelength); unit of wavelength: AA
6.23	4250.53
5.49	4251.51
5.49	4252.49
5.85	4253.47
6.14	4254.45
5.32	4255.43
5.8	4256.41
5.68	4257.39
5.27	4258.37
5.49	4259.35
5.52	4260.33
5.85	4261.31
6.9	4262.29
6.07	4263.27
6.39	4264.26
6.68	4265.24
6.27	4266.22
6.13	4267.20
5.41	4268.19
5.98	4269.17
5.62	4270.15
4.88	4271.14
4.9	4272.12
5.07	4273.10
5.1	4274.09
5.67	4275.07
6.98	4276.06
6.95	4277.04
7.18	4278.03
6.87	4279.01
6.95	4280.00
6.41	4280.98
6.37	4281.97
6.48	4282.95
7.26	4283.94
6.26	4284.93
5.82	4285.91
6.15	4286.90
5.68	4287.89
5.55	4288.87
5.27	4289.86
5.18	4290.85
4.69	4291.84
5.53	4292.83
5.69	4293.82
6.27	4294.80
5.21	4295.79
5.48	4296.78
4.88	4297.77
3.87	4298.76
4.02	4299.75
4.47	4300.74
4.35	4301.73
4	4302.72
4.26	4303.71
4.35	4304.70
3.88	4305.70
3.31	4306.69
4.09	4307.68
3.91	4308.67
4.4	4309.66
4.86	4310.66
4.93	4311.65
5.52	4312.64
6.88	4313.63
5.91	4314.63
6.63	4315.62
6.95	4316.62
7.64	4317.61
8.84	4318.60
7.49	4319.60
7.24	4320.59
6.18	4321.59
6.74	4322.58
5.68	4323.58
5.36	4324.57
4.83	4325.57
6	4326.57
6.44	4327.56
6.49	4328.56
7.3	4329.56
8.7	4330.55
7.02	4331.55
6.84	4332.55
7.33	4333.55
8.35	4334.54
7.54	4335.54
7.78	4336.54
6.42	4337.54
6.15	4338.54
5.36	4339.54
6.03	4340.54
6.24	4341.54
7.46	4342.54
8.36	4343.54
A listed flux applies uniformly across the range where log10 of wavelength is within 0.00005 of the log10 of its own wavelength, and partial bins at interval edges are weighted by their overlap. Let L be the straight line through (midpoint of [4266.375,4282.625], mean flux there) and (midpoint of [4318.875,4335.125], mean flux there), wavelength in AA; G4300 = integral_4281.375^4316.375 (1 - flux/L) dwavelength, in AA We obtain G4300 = 6.4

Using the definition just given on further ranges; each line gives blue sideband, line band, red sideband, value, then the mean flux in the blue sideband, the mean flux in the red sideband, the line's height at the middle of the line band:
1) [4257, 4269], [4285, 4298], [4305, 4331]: 1.0 AA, 5.97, 5.99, 5.98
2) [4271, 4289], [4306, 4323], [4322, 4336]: 1.7 AA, 6.17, 6.76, 6.58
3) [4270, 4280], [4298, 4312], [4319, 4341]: 4.8 AA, 5.98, 6.7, 6.37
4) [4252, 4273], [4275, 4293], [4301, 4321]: -1.8 AA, 5.78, 5.45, 5.64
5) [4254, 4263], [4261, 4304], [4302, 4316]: -3.3 AA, 5.78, 4.76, 5.3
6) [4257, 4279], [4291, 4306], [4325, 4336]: 3.9 AA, 5.93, 6.97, 6.44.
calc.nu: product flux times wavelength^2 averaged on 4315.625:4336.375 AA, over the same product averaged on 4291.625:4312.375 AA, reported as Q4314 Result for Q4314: 1.5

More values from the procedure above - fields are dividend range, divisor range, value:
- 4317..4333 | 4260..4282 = 1.14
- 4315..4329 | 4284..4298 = 1.19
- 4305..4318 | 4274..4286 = 0.82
